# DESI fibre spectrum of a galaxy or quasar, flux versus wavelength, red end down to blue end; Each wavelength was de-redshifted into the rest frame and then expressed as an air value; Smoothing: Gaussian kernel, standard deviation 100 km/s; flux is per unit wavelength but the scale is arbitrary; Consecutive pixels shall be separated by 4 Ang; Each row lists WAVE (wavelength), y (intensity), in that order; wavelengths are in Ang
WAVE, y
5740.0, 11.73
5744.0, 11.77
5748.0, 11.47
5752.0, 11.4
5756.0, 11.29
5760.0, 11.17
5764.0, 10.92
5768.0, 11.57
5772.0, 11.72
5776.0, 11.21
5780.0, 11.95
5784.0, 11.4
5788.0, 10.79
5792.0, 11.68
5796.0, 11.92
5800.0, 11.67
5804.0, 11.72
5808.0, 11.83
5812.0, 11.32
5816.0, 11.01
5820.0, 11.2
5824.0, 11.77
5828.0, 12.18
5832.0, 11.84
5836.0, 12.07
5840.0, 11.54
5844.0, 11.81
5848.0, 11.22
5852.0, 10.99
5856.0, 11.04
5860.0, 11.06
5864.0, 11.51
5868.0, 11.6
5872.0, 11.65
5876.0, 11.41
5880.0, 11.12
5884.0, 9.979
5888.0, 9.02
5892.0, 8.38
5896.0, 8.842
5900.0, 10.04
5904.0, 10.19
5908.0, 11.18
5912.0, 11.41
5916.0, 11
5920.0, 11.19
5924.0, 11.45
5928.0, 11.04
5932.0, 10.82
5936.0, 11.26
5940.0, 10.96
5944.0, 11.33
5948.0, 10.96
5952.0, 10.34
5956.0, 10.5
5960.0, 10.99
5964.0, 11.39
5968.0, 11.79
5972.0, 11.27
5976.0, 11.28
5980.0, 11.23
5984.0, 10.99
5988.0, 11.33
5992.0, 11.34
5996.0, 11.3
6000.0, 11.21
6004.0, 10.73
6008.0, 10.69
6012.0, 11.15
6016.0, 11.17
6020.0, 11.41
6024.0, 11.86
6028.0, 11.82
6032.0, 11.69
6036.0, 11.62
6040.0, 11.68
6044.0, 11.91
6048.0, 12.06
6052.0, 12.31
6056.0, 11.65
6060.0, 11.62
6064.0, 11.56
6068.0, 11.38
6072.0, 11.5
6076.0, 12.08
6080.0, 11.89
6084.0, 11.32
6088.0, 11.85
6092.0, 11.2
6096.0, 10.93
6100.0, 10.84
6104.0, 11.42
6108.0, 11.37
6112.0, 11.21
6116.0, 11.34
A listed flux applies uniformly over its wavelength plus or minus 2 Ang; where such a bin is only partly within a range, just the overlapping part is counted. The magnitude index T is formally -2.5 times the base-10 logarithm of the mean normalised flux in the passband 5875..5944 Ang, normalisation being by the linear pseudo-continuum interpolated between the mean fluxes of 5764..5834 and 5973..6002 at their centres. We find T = 0.08 mag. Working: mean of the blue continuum 11.6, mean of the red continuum 11.2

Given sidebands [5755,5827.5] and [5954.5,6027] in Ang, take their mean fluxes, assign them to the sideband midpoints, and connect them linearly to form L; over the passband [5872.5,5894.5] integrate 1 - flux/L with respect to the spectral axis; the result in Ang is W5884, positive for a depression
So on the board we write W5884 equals 2.5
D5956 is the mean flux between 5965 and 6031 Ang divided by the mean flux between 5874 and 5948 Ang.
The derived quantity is 1.07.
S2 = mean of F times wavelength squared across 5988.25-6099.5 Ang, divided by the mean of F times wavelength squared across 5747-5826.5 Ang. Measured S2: 1.10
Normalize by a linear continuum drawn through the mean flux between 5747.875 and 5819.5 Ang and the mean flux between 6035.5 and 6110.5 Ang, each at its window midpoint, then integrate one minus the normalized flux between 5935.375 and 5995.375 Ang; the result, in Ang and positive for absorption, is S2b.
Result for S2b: 2.1 Ang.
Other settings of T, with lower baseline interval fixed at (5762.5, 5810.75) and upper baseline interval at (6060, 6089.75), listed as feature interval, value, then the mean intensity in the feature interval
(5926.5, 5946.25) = 0.05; 11.1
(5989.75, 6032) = 0.03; 11.3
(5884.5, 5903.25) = 0.25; 9.22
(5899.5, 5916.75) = 0.08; 10.8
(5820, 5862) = 0.00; 11.5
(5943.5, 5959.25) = 0.08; 10.7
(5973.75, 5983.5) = 0.04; 11.2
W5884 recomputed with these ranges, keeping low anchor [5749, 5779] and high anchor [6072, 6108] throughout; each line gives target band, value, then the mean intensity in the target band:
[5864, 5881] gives -0.1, 11.5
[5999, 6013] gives 0.6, 10.9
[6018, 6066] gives -1.4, 11.8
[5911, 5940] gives 0.6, 11.1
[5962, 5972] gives -0.1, 11.5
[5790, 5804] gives -0.5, 11.8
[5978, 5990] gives 0.2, 11.2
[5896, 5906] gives 1.3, 9.86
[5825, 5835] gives -0.5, 12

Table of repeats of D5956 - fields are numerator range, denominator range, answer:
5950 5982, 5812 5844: 0.95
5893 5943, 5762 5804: 0.93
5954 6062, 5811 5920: 1.04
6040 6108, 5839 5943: 1.07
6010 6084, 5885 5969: 1.10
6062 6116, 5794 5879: 0.99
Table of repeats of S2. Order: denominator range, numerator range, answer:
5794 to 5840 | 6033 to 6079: 1.09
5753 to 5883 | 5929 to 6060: 1.05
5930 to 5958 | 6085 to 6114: 1.09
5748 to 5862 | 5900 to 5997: 1.01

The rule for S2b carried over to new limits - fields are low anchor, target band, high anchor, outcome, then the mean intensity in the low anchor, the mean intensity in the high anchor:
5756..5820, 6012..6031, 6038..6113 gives 0.0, 11.4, 11.6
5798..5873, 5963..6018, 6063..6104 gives 1.3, 11.5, 11.5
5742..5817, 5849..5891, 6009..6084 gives 2.4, 11.5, 11.7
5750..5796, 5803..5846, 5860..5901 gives -2.9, 11.4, 10.4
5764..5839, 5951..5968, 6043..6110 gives 0.9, 11.6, 11.6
